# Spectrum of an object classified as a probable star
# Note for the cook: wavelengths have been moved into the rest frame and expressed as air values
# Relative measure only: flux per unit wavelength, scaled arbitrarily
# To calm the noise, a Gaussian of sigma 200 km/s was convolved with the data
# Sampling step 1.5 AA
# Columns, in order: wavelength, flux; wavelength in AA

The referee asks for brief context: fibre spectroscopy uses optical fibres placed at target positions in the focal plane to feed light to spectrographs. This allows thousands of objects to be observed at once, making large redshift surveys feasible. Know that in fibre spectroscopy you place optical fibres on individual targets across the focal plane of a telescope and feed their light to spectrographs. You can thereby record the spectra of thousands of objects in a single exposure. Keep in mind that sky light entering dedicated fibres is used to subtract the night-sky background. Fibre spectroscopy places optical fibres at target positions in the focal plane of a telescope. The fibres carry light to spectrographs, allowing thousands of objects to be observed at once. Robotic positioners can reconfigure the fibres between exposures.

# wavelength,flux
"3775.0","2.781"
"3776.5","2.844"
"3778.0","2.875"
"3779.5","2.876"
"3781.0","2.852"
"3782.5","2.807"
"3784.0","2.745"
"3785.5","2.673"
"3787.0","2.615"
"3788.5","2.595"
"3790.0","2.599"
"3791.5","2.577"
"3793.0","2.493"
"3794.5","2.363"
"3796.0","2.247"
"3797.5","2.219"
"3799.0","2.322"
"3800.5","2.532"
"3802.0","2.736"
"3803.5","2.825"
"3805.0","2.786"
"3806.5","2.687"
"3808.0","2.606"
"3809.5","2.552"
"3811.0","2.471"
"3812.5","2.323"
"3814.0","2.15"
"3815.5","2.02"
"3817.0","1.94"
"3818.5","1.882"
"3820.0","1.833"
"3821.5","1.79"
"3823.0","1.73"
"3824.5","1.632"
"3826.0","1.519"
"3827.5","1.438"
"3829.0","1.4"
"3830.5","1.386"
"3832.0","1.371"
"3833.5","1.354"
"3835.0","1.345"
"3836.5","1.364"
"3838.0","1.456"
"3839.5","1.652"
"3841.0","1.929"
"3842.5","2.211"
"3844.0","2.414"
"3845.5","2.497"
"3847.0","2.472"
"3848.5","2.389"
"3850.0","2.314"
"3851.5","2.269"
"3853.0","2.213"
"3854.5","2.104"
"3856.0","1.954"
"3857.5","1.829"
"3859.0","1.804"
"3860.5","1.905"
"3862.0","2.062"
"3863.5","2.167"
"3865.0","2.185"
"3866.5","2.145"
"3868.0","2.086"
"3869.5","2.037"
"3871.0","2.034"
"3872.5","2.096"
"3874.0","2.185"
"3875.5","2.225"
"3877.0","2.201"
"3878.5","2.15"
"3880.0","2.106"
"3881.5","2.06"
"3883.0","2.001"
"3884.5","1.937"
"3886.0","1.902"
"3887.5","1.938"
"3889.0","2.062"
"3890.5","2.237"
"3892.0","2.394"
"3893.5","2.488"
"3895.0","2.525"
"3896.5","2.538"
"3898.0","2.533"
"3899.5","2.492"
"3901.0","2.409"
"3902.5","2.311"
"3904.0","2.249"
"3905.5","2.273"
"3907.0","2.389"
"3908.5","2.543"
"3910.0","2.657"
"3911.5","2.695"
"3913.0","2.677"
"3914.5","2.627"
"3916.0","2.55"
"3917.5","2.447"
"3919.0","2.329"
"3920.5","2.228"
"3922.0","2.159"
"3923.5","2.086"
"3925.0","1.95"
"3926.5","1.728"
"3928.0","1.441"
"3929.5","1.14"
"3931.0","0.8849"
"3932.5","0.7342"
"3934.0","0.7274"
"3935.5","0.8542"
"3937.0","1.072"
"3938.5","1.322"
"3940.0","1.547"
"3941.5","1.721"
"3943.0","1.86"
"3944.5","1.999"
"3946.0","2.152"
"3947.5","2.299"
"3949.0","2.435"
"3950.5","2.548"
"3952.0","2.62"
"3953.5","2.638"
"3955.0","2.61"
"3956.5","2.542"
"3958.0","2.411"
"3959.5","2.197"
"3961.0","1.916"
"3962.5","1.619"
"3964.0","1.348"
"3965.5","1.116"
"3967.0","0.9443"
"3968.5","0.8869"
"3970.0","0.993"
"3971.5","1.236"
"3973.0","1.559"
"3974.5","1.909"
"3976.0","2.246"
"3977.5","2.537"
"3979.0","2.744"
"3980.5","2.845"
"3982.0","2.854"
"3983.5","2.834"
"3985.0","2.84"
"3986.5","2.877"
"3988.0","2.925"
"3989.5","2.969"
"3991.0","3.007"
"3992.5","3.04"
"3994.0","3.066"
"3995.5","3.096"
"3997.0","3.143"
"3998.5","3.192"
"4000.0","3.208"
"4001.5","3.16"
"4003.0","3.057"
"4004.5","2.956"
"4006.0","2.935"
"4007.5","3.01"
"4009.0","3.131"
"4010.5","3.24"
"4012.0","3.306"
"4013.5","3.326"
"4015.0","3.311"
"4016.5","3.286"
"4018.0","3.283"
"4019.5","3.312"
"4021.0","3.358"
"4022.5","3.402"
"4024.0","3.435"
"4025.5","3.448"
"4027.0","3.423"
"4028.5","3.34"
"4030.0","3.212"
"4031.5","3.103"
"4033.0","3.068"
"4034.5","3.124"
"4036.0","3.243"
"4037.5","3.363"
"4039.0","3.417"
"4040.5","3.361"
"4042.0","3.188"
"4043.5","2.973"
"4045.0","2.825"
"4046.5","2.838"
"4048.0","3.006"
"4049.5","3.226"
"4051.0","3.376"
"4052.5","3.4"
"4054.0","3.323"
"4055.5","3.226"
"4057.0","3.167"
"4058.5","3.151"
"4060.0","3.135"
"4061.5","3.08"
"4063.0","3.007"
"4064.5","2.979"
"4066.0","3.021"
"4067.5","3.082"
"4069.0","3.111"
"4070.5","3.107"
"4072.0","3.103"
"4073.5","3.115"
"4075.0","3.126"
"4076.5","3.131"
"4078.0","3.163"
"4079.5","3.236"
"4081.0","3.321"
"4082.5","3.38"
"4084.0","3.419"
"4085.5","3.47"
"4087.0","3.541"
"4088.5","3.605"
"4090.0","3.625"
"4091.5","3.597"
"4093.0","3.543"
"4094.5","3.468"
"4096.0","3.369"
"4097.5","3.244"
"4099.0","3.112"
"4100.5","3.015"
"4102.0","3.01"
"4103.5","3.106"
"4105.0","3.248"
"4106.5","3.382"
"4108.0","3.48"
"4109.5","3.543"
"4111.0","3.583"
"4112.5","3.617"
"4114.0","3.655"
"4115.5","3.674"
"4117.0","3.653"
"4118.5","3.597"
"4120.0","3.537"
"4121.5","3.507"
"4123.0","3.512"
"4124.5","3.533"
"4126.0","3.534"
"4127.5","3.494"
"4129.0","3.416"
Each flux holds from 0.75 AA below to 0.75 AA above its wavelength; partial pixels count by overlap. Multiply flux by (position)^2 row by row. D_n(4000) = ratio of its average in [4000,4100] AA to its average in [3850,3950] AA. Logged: 1.7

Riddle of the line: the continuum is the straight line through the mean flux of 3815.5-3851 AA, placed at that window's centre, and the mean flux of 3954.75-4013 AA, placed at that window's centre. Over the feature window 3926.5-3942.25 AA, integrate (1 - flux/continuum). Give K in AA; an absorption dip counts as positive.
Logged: 7.6 AA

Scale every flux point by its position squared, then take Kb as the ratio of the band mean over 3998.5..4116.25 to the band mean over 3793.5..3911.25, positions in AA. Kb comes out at 1.70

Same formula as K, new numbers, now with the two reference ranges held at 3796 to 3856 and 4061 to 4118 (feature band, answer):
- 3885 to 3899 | 0.50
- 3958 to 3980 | 8.37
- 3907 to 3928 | 1.36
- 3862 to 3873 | 0.73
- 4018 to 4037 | -1.71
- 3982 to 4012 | -1.71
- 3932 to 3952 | 7.15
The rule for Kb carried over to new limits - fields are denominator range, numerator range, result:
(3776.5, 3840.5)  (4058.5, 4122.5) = 1.76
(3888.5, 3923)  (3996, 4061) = 1.41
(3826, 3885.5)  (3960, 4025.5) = 1.46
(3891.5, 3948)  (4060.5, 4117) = 1.78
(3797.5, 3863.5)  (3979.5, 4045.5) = 1.70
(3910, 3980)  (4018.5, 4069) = 1.78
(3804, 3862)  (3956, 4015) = 1.39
